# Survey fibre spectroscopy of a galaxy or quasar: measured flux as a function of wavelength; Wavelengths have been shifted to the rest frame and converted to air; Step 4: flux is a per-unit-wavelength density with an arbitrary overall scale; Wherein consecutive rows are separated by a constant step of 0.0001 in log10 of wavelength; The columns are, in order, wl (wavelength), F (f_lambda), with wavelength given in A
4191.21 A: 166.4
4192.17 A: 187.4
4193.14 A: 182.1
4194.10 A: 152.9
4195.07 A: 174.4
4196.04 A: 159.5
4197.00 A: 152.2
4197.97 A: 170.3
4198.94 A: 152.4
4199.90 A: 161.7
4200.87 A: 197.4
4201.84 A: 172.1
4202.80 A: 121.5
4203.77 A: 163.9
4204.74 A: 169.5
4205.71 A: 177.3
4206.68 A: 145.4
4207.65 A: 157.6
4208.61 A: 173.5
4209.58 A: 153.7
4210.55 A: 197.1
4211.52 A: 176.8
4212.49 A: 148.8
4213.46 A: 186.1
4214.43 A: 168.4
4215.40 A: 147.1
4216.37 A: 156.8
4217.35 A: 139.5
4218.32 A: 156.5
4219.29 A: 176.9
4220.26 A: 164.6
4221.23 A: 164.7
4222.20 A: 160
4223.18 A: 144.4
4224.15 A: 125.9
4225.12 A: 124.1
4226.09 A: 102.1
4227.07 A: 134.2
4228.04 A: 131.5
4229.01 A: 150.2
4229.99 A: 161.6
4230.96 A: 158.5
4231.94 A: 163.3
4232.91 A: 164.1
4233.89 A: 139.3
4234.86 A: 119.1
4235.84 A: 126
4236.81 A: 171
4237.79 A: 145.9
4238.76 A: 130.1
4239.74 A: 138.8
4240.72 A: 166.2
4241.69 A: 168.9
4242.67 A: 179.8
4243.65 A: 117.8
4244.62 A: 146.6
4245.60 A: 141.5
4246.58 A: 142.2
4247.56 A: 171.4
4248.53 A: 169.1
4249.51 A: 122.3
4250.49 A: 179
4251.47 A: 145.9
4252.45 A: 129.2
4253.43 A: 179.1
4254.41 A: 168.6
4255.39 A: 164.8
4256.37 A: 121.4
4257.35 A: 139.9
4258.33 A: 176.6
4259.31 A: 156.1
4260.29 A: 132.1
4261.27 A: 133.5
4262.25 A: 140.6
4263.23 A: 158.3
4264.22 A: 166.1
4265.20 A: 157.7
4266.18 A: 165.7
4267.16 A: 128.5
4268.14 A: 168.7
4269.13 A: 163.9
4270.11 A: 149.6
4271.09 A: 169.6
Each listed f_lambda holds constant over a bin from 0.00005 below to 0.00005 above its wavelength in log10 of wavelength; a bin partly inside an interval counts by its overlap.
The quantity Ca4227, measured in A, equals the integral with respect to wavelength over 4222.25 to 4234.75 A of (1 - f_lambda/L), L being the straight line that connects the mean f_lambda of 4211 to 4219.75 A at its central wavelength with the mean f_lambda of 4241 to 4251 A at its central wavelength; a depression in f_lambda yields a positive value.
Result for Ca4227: 1.3 A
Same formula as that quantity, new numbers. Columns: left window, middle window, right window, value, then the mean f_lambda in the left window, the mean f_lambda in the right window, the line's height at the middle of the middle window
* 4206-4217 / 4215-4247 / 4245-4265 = 2.3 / 165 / 152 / 159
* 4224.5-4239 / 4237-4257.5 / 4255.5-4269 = -0.7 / 142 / 150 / 146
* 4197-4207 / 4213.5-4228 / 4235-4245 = 0.7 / 163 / 148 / 156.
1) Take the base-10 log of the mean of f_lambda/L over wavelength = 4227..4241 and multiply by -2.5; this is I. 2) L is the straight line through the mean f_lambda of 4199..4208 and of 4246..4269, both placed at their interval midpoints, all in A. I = 0.07 mag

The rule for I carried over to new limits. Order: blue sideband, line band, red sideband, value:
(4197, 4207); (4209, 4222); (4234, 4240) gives -0.07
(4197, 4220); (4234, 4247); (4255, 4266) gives 0.07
